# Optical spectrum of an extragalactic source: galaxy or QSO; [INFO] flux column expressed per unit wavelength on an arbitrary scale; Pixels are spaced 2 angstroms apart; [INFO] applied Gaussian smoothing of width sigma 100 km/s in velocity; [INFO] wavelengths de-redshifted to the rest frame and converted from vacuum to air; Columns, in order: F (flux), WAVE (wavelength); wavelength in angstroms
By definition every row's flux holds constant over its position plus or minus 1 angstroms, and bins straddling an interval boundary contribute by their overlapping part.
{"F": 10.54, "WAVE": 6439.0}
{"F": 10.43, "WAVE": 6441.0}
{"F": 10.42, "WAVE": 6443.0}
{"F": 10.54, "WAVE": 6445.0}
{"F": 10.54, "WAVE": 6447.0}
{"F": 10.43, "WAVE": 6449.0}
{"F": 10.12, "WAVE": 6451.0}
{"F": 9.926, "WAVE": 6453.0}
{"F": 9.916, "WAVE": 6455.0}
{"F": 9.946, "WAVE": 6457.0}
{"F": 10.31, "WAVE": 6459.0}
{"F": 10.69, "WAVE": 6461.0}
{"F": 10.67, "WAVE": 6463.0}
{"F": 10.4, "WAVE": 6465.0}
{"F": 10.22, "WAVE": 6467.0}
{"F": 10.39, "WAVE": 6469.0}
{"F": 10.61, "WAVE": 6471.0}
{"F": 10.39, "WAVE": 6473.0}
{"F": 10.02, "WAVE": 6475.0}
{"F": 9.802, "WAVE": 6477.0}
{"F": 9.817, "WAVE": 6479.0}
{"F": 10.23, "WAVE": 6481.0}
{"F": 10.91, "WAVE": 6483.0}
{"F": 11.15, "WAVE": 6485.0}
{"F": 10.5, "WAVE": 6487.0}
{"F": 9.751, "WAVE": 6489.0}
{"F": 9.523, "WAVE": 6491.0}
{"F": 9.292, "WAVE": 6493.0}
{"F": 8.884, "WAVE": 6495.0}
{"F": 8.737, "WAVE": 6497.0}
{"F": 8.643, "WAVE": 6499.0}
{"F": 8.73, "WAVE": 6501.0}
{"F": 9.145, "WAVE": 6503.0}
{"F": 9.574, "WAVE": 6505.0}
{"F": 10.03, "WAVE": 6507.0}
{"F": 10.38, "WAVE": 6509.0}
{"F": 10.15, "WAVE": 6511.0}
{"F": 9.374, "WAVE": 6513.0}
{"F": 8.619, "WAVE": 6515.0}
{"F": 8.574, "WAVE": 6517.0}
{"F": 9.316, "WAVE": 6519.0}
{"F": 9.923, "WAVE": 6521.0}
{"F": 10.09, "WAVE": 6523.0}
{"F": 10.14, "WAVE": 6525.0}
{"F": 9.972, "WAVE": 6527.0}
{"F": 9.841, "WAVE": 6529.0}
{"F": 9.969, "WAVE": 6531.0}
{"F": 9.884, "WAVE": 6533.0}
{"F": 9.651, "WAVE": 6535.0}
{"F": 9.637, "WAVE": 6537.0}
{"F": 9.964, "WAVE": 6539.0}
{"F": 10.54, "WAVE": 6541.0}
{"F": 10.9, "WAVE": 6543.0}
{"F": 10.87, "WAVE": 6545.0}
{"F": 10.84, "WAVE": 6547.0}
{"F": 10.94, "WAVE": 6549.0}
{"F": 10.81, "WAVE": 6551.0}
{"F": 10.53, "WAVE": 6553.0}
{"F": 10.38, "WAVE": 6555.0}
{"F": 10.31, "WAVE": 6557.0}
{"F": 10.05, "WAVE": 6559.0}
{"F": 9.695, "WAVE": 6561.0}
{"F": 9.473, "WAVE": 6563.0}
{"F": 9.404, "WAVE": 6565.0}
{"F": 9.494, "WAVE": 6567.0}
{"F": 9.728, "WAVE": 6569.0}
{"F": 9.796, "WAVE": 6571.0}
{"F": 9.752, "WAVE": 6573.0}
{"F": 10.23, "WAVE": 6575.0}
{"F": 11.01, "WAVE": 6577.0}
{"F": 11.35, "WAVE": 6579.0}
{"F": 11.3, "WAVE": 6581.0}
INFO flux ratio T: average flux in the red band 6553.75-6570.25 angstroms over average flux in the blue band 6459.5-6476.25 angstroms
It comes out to 0.9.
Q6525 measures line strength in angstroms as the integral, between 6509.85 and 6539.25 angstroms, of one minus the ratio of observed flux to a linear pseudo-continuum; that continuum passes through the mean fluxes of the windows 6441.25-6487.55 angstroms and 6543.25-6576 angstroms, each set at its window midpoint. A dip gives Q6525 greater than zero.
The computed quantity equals 1.6 angstroms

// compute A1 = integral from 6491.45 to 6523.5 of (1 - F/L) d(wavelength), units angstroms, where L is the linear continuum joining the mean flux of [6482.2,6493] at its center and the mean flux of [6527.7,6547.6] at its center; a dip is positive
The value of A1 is 2.8 angstroms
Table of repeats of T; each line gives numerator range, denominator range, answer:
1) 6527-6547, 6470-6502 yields 1.04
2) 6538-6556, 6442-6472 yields 1.03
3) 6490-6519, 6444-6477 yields 0.90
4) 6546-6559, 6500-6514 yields 1.10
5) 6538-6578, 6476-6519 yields 1.07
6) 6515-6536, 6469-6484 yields 0.94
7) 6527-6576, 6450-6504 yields 1.02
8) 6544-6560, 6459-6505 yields 1.07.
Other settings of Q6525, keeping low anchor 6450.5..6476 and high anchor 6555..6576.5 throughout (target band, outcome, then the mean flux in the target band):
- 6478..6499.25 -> 0.8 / 9.81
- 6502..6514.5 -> 0.4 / 9.73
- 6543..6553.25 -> -0.9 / 10.8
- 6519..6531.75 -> 0.1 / 9.94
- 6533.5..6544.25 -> -0.2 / 10.1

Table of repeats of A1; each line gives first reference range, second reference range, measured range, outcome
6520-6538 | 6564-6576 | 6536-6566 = -1.46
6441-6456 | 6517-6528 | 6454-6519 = 1.13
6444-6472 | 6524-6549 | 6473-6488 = -0.07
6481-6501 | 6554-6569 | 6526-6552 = -1.37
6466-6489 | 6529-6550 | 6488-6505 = 1.99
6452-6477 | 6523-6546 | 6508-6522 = 0.95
